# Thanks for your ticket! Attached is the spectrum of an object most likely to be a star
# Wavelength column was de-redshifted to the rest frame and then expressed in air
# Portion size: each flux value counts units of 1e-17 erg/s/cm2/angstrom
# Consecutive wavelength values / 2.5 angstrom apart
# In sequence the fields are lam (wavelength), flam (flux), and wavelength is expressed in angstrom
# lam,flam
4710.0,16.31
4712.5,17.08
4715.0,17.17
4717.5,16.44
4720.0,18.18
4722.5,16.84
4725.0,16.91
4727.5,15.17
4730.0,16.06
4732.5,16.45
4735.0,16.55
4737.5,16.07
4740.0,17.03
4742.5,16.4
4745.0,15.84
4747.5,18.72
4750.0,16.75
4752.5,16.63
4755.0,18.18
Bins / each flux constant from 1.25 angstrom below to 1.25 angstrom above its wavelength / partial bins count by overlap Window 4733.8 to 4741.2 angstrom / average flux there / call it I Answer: 16.5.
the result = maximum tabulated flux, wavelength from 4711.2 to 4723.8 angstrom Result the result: 18.18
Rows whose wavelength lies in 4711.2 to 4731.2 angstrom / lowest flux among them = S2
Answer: 15.17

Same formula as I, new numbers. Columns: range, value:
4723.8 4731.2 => 16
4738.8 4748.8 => 17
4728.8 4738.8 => 16.3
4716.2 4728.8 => 16.7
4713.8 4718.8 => 16.8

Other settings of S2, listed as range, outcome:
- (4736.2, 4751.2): 15.84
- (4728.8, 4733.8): 16.06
